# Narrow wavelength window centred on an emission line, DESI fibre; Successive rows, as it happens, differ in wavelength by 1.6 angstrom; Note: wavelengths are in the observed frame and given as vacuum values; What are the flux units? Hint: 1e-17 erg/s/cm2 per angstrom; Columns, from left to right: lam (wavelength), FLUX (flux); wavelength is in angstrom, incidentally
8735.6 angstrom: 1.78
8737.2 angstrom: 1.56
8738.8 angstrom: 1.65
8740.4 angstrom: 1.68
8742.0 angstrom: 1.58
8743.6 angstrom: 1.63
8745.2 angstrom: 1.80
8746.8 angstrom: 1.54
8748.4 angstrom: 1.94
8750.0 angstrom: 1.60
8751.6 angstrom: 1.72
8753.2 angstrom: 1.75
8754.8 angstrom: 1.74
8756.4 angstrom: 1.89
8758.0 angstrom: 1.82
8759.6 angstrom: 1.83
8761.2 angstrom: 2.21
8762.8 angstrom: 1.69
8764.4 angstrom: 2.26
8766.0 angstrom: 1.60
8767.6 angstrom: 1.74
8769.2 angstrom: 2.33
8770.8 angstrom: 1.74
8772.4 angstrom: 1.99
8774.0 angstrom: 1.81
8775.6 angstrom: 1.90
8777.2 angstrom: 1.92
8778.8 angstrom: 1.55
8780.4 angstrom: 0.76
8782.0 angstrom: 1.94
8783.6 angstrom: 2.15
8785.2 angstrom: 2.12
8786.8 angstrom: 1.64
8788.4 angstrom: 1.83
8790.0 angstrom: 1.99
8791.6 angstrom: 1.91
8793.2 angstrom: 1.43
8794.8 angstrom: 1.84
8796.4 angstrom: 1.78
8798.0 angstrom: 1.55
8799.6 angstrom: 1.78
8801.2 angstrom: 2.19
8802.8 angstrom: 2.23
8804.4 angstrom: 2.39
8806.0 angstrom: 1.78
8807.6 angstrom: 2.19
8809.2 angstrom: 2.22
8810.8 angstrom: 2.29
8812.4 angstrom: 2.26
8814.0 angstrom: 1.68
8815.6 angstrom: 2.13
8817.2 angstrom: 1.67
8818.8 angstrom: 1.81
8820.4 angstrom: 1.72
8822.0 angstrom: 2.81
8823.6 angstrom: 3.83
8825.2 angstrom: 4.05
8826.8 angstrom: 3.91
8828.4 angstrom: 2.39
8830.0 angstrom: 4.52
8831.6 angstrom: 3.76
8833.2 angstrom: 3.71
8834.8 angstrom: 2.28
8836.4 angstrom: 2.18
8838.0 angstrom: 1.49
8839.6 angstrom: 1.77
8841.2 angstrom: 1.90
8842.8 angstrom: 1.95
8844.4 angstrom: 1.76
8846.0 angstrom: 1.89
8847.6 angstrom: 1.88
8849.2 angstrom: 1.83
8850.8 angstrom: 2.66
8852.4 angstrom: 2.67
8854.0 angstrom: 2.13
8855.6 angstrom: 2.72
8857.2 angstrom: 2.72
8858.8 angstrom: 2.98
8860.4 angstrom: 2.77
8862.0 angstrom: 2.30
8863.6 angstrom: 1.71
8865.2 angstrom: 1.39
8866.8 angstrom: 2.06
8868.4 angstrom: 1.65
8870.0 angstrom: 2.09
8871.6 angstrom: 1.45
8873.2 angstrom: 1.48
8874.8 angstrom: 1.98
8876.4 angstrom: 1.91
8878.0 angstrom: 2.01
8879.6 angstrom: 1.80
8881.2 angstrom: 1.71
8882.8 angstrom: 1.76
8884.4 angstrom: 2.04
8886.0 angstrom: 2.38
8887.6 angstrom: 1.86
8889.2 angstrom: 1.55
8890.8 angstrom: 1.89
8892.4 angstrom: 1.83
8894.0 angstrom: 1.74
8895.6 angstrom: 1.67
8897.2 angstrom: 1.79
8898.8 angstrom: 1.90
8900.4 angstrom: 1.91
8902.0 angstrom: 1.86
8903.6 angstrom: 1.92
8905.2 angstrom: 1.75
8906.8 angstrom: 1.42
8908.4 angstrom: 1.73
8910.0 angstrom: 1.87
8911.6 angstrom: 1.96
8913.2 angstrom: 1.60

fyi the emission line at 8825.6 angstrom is H-alpha 6563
